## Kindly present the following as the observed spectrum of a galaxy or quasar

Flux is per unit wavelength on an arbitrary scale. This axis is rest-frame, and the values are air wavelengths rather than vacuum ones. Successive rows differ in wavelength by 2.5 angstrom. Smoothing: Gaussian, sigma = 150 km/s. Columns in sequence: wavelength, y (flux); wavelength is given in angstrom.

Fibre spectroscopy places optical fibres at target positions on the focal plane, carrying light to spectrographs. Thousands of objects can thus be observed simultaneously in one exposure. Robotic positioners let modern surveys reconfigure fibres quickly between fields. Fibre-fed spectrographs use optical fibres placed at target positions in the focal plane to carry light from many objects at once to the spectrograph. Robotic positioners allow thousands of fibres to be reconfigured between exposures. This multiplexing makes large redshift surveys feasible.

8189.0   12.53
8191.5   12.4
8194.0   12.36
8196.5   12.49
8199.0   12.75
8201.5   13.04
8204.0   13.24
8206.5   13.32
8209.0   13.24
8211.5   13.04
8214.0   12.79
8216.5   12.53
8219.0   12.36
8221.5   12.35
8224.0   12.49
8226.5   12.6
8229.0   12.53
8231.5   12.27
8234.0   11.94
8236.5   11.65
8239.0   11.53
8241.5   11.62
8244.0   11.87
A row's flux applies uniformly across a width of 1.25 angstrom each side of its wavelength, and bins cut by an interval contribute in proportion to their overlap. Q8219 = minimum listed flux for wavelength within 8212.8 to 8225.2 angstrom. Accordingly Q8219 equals 12.35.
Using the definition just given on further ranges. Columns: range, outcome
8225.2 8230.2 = 12.53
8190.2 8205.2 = 12.36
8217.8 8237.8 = 11.65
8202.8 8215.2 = 12.79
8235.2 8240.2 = 11.53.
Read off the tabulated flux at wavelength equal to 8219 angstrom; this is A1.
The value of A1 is 12.36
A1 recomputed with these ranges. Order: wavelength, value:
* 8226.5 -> 12.6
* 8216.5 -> 12.53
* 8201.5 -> 13.04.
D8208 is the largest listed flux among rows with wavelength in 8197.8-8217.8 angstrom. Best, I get 13.32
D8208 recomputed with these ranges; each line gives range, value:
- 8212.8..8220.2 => 12.79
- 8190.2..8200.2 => 12.75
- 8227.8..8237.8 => 12.53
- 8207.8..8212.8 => 13.24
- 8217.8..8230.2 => 12.6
